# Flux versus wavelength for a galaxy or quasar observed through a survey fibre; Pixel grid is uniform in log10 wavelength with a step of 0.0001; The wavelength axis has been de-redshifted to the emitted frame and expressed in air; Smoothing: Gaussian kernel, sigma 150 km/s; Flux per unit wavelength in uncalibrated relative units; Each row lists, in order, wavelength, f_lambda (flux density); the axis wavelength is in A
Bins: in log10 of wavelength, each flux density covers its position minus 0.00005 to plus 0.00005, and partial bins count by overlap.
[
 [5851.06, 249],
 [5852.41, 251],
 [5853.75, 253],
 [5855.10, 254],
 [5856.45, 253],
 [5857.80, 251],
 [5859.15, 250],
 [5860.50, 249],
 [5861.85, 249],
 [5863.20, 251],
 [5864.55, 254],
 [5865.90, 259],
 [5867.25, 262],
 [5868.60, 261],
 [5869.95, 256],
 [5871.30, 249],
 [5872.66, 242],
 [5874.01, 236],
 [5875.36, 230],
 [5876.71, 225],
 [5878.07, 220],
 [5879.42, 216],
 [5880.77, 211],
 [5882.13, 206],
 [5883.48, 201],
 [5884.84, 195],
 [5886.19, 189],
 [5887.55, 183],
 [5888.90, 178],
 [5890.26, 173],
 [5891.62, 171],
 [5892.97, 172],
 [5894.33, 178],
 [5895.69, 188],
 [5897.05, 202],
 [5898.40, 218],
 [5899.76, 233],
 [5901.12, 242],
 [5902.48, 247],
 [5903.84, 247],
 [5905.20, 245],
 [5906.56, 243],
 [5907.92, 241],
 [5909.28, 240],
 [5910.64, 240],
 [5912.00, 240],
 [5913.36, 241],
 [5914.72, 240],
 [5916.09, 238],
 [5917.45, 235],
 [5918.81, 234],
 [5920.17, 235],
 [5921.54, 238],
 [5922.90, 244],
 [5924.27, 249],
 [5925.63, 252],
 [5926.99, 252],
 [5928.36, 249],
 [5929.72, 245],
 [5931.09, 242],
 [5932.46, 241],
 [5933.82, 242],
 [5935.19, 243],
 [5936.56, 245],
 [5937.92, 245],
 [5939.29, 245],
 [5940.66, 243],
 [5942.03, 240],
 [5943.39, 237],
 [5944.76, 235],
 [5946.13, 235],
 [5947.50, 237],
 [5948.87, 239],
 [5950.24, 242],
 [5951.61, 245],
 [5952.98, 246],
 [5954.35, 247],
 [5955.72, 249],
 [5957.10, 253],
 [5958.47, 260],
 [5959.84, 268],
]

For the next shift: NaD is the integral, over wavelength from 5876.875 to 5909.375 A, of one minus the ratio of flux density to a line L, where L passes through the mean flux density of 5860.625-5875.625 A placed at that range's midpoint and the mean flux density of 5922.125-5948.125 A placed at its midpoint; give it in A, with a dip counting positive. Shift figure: 5.0 A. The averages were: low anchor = 250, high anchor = 243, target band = 210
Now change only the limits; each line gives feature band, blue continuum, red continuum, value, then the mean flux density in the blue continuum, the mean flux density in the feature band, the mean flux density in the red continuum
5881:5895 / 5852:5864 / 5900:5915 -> 3.44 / 251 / 185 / 242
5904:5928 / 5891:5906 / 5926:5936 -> -1.20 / 213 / 242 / 245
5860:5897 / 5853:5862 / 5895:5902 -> 2.63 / 251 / 218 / 217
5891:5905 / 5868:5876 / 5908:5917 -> 1.77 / 246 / 211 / 240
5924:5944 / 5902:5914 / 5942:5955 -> -0.28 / 243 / 245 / 240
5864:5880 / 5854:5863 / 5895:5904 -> -0.03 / 251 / 243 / 224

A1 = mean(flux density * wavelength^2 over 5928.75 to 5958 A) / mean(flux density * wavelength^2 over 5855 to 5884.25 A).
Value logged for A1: 1.04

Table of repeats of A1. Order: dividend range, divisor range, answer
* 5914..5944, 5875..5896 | 1.26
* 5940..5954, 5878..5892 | 1.26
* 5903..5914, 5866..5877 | 0.99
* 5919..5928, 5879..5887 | 1.23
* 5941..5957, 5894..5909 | 1.08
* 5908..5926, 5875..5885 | 1.14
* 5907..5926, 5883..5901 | 1.26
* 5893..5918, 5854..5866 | 0.93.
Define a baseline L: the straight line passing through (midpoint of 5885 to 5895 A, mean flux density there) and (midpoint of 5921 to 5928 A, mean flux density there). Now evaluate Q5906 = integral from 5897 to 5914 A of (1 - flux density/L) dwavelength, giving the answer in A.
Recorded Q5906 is -2.3 A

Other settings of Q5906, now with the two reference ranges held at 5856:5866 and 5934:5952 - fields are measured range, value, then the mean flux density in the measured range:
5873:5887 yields 2.01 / 213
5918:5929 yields -0.03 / 244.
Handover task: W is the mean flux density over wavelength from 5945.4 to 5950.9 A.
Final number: 238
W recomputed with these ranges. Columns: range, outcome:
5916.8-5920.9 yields 235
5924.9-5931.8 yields 248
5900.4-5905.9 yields 245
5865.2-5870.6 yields 260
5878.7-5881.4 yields 214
